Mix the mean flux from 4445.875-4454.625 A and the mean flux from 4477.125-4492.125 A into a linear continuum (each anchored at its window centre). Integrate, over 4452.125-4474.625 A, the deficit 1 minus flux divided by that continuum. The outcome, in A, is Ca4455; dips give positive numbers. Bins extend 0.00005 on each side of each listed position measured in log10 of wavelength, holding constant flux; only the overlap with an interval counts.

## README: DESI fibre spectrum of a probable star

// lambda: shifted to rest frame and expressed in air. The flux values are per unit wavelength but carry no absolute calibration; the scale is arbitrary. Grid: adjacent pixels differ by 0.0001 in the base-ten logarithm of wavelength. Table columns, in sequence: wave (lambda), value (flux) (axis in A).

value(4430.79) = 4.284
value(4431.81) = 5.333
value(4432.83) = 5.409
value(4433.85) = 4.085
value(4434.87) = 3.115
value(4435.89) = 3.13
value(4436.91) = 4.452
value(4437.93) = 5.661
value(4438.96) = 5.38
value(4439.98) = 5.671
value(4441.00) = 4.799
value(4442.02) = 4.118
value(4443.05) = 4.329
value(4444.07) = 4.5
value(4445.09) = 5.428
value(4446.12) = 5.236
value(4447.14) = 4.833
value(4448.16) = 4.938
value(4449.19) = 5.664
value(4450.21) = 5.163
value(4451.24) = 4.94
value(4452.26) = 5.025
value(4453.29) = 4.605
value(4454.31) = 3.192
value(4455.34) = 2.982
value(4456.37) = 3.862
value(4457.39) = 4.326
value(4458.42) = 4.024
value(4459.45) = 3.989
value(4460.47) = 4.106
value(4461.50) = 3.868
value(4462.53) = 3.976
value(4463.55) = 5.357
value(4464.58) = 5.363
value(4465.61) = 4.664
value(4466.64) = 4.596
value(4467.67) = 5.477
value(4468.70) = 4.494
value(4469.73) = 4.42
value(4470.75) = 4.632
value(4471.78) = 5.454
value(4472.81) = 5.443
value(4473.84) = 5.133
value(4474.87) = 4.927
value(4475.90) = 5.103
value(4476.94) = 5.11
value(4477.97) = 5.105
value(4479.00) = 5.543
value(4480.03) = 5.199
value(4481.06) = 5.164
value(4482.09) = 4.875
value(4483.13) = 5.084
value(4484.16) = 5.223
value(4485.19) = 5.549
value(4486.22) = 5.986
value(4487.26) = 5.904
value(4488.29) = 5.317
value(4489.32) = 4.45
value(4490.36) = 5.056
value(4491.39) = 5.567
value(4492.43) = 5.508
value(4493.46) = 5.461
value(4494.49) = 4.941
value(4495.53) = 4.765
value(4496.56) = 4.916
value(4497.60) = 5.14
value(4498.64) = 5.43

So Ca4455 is 2.4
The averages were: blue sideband 4.87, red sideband 5.29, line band 4.5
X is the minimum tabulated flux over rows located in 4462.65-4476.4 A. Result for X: 4.42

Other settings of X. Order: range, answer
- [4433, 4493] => 2.982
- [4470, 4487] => 4.632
